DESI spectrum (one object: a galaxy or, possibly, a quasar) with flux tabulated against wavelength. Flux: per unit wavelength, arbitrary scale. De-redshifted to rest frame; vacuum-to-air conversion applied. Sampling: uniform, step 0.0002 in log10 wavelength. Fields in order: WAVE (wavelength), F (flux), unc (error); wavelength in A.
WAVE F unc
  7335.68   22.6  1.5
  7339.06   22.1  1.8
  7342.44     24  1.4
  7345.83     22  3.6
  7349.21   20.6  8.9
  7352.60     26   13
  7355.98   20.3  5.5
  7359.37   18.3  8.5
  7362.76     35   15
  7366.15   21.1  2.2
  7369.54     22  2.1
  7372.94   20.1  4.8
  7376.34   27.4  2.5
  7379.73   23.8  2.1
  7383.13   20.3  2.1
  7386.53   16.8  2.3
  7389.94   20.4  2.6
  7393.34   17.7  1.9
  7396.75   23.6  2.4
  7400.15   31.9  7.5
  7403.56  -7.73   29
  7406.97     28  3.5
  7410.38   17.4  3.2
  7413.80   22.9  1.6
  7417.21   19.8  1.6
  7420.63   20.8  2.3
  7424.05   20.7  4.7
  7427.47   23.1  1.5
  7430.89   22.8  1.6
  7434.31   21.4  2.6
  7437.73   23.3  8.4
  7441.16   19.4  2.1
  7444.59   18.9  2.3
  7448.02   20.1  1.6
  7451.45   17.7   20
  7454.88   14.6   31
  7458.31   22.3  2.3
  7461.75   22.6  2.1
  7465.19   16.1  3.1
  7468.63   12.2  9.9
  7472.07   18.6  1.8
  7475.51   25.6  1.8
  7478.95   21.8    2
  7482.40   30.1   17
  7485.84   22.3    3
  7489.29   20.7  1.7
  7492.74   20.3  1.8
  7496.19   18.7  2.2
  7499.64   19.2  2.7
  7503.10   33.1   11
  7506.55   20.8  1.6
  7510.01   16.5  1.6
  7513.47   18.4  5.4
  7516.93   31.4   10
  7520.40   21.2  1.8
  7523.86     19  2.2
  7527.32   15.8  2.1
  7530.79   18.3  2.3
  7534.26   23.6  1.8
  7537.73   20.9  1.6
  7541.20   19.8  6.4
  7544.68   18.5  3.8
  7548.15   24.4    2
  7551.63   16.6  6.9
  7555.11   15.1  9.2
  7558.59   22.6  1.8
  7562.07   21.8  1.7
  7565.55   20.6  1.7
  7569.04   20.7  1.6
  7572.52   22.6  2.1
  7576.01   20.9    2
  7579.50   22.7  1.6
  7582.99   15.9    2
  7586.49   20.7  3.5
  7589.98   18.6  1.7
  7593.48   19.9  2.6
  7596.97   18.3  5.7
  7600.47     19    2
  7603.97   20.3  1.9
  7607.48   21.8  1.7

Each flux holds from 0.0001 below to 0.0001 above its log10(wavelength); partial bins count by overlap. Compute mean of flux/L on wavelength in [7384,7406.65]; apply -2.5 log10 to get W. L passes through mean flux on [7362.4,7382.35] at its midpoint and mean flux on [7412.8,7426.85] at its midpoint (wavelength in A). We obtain 0.26 mag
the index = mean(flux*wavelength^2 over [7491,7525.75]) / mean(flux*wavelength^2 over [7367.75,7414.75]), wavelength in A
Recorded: 1.11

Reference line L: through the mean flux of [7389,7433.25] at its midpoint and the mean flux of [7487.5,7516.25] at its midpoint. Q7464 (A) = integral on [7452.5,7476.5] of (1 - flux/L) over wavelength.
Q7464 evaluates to 2.6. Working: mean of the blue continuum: 20.1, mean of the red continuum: 21.3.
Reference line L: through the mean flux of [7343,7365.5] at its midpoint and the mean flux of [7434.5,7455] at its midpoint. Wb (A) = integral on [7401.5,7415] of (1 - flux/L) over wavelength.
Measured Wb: 3.7 A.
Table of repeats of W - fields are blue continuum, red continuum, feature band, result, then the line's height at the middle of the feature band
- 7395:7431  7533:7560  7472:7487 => -0.20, 20.1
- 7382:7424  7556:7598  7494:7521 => -0.13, 20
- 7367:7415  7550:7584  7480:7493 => -0.17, 20.2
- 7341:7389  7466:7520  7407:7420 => 0.06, 22.3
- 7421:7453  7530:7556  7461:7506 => -0.06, 20.4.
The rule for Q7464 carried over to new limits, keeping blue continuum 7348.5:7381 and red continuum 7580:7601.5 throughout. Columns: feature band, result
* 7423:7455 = 2.30 A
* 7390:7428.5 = 4.81 A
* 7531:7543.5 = -0.55 A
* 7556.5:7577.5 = -2.16 A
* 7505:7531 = 0.20 A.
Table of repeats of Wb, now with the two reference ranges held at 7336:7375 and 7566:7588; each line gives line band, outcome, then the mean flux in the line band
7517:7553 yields 1.10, 20.4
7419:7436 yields 0.29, 21.8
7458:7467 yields 0.76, 19.9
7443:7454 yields 1.68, 18.6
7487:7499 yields 0.84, 20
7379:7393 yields 1.70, 19.8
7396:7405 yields 2.67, 15.8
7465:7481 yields 1.70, 19.4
